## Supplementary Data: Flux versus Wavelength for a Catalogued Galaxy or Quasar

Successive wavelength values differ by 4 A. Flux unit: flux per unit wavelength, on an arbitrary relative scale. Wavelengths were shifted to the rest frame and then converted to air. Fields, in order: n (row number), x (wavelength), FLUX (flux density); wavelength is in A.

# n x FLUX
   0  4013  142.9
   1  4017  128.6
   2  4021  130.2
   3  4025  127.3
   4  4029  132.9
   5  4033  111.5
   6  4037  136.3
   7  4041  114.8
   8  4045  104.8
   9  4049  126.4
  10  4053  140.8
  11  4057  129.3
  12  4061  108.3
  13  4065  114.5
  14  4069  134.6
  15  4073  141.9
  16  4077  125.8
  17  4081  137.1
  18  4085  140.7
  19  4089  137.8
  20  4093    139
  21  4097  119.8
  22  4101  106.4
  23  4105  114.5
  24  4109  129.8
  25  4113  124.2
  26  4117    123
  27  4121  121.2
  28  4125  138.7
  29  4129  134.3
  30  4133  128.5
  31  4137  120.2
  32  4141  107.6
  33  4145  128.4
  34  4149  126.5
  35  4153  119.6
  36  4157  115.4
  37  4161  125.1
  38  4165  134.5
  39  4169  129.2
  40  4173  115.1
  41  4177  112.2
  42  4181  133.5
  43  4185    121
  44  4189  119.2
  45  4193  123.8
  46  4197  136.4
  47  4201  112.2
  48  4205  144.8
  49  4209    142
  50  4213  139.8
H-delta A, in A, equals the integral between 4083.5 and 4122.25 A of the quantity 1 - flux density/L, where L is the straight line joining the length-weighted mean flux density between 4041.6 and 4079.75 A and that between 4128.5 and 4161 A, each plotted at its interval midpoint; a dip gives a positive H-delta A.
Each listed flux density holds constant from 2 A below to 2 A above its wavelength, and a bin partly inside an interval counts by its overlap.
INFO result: -0.6 A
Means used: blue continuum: 125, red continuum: 122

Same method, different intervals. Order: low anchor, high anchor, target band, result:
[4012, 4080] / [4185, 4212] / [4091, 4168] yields 2.4 A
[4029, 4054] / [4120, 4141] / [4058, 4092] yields -1.7 A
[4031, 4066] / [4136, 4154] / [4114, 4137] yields -1.4 A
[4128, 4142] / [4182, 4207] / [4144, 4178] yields 0.4 A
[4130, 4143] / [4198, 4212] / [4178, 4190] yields 0.5 A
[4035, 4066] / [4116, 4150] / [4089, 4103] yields 0.0 A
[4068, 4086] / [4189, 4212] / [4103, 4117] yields 1.2 A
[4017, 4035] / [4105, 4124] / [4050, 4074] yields -0.5 A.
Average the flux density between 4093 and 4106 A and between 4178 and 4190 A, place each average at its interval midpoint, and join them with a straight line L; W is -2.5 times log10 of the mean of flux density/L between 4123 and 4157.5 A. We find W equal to -0.04 mag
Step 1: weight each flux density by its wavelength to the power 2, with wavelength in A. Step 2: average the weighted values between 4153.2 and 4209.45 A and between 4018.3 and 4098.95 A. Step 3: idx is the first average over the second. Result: 1.04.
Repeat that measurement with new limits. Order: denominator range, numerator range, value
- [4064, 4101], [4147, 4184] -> 0.98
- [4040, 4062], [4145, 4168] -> 1.08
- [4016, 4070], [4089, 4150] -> 1.04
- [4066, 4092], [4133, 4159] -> 0.92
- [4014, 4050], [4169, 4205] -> 1.07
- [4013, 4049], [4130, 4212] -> 1.08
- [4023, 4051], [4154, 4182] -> 1.08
